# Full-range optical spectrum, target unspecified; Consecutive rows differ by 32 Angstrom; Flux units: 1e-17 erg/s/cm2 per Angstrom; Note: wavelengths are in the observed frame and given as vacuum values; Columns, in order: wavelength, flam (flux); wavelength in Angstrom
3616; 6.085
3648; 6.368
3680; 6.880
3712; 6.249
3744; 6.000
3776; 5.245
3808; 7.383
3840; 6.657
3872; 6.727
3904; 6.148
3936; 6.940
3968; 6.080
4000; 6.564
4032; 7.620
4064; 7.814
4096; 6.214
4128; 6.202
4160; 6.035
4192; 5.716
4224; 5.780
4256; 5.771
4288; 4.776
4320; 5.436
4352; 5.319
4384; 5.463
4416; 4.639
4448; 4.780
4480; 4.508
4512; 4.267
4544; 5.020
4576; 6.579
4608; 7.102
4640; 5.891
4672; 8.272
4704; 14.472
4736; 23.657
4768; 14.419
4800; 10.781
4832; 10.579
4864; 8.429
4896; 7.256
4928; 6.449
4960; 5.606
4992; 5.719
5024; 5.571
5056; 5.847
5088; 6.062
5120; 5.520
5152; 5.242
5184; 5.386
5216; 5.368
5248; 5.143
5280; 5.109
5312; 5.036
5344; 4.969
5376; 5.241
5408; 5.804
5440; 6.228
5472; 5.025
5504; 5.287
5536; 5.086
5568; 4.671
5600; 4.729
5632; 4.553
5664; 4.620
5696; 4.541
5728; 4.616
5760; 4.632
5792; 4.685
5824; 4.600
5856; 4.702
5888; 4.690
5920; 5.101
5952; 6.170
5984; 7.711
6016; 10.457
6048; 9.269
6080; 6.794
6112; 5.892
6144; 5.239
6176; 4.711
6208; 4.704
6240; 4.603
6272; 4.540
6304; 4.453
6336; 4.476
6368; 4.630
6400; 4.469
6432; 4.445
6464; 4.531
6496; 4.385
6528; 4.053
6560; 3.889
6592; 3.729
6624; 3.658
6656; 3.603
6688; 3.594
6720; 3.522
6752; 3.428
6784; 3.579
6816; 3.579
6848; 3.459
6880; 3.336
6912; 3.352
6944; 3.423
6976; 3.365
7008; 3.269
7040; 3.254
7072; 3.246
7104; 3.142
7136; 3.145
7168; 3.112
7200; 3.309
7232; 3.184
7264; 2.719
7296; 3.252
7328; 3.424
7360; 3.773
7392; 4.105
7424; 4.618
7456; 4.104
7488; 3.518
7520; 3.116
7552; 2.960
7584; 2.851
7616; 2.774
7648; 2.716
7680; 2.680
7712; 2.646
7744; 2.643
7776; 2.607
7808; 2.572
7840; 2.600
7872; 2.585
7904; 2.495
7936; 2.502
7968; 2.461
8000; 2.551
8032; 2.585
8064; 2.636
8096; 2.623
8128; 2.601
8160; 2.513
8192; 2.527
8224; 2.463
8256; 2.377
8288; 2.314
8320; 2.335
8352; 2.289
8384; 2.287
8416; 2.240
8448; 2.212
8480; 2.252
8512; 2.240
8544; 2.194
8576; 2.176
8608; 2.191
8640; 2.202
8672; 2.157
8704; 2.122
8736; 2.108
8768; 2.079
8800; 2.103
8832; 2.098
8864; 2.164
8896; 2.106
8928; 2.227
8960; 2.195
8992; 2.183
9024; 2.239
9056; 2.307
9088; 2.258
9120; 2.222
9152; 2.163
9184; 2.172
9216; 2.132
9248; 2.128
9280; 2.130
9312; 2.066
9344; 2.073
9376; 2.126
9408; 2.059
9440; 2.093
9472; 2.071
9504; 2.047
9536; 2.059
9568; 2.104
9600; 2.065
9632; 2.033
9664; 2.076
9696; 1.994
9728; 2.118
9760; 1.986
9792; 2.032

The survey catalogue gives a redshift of 2.89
